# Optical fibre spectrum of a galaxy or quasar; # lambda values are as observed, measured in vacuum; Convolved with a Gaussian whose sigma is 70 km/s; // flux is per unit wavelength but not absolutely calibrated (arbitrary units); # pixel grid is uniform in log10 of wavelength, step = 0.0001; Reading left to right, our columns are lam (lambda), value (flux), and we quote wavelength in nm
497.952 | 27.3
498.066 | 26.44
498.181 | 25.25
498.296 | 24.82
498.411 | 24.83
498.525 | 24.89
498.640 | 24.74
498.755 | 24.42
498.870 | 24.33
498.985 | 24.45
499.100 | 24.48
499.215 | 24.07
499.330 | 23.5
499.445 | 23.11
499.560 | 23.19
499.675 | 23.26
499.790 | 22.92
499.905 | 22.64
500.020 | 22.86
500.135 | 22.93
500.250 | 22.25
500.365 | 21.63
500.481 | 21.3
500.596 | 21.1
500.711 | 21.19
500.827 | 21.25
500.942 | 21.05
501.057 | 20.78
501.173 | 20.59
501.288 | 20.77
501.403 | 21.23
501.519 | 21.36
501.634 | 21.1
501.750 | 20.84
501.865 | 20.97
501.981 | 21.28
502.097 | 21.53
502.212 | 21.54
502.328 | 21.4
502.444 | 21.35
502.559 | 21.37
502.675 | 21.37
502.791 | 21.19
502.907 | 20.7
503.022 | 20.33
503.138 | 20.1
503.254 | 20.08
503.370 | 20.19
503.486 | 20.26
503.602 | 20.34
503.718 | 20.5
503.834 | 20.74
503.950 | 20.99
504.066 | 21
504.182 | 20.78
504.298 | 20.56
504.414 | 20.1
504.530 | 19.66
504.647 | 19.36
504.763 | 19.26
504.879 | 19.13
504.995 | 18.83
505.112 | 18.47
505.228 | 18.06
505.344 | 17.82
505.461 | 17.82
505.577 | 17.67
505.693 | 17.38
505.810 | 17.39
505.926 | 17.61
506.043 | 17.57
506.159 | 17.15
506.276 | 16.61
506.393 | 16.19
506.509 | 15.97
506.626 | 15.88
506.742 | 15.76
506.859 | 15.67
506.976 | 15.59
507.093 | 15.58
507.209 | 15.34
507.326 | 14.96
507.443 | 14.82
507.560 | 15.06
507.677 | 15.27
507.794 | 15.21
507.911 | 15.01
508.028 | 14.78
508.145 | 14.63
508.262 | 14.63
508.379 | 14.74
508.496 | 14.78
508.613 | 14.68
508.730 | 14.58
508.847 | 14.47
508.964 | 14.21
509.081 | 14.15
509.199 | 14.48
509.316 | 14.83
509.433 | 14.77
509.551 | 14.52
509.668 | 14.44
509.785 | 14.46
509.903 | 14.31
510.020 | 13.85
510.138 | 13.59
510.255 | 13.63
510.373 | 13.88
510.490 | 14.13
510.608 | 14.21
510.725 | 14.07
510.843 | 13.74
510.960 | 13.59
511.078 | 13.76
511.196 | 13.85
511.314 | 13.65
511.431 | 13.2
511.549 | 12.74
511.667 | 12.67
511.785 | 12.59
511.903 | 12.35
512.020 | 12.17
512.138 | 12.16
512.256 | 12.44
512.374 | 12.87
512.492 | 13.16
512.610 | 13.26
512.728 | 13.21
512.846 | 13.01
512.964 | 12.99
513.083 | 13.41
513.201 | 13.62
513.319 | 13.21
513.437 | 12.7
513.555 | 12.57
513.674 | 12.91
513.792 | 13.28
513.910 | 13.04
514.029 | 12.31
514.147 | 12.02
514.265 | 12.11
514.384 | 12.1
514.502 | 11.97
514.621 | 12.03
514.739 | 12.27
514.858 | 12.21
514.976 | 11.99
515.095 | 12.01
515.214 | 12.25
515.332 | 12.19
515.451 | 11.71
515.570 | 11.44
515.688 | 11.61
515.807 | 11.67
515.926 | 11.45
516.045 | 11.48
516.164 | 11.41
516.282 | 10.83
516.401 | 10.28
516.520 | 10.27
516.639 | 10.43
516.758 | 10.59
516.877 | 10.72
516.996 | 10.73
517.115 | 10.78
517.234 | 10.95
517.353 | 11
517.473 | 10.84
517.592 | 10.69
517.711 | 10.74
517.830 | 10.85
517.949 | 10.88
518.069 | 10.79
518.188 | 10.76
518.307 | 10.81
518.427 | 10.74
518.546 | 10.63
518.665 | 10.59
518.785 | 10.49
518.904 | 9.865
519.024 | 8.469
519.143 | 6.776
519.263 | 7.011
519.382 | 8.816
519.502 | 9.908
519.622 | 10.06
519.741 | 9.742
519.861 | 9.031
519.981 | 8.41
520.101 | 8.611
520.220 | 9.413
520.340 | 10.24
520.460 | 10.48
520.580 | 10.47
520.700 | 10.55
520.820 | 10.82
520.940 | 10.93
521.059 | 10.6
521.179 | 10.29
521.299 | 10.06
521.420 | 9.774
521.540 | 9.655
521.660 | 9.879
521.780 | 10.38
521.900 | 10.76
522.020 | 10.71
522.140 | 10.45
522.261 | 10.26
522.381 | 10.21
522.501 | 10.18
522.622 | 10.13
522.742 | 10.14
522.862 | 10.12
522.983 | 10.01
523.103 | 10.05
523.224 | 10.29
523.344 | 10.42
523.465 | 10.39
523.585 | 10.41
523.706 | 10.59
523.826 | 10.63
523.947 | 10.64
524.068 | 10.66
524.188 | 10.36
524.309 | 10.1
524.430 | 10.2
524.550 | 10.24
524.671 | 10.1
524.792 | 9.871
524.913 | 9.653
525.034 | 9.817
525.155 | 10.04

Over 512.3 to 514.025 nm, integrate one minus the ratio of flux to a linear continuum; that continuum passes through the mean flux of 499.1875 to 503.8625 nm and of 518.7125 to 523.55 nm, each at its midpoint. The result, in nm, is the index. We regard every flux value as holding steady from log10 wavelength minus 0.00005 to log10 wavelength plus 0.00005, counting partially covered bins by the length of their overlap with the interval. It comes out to 0.18 nm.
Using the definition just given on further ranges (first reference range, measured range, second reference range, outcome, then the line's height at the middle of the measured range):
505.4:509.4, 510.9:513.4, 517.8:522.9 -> 0.09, 13.5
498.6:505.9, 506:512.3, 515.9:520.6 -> 0.72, 16.3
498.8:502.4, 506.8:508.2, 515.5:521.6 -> 0.19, 17.6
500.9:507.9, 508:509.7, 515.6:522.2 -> 0.18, 16.3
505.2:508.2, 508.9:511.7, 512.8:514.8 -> 0.08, 14.4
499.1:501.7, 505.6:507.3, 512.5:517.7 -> 0.14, 17.9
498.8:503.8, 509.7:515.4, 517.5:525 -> 0.80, 15.2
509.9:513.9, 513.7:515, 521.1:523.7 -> 0.02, 12.5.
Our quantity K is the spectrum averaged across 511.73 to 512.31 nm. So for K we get 12.4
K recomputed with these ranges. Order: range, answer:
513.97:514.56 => 12.1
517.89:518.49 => 10.8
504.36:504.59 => 19.8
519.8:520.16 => 8.67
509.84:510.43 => 13.8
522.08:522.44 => 10.3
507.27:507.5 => 14.9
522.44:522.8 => 10.1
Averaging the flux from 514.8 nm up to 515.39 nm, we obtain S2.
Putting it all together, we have 12.1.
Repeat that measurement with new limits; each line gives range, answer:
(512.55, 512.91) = 13.2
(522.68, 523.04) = 10.1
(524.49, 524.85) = 10.1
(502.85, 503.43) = 20.3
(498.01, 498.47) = 25.3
